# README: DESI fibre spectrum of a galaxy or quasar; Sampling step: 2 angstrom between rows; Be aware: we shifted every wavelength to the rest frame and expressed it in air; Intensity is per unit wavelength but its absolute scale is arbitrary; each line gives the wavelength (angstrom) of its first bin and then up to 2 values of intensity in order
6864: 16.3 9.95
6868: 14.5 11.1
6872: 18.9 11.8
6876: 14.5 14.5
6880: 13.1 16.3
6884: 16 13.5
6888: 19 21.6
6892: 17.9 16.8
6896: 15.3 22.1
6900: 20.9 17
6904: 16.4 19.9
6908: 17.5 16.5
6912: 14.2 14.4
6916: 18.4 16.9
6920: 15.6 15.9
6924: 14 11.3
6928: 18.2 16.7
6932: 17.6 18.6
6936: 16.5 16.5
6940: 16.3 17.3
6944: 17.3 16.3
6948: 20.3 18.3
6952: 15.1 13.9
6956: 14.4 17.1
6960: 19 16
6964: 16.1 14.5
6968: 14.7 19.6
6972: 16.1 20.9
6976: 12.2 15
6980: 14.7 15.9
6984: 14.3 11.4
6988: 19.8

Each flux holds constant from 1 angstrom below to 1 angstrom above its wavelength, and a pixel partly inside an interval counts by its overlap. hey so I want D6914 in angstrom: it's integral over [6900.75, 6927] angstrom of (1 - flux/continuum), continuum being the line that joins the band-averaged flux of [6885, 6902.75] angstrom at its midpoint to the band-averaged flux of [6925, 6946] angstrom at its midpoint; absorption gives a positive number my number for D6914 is 2.2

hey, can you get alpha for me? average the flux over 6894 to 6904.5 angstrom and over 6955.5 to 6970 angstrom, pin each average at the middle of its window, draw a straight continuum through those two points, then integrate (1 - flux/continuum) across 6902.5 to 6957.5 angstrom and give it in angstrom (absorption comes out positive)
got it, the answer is 2.6 angstrom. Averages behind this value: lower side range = 18.3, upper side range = 16.3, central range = 16.5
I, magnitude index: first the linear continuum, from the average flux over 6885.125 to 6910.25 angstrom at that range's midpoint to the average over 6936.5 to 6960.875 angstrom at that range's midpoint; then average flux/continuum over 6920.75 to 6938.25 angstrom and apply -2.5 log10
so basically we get 0.08 mag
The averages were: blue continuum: 18.1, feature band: 16.1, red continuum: 16.8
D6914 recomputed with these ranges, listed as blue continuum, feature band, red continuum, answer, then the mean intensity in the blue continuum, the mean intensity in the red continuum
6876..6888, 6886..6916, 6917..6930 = -4.9 angstrom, 15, 15.4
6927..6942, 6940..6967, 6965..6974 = 0.6 angstrom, 17.2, 16.7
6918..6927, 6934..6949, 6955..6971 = -1.9 angstrom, 14.5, 16.4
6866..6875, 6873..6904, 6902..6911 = -2.1 angstrom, 13.6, 17.5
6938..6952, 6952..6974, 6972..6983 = 0.2 angstrom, 17.4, 15.8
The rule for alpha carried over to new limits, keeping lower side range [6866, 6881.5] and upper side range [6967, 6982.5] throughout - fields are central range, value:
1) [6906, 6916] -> -1.1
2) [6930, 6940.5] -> -1.3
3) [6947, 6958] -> -0.6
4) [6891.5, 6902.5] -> -3.1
